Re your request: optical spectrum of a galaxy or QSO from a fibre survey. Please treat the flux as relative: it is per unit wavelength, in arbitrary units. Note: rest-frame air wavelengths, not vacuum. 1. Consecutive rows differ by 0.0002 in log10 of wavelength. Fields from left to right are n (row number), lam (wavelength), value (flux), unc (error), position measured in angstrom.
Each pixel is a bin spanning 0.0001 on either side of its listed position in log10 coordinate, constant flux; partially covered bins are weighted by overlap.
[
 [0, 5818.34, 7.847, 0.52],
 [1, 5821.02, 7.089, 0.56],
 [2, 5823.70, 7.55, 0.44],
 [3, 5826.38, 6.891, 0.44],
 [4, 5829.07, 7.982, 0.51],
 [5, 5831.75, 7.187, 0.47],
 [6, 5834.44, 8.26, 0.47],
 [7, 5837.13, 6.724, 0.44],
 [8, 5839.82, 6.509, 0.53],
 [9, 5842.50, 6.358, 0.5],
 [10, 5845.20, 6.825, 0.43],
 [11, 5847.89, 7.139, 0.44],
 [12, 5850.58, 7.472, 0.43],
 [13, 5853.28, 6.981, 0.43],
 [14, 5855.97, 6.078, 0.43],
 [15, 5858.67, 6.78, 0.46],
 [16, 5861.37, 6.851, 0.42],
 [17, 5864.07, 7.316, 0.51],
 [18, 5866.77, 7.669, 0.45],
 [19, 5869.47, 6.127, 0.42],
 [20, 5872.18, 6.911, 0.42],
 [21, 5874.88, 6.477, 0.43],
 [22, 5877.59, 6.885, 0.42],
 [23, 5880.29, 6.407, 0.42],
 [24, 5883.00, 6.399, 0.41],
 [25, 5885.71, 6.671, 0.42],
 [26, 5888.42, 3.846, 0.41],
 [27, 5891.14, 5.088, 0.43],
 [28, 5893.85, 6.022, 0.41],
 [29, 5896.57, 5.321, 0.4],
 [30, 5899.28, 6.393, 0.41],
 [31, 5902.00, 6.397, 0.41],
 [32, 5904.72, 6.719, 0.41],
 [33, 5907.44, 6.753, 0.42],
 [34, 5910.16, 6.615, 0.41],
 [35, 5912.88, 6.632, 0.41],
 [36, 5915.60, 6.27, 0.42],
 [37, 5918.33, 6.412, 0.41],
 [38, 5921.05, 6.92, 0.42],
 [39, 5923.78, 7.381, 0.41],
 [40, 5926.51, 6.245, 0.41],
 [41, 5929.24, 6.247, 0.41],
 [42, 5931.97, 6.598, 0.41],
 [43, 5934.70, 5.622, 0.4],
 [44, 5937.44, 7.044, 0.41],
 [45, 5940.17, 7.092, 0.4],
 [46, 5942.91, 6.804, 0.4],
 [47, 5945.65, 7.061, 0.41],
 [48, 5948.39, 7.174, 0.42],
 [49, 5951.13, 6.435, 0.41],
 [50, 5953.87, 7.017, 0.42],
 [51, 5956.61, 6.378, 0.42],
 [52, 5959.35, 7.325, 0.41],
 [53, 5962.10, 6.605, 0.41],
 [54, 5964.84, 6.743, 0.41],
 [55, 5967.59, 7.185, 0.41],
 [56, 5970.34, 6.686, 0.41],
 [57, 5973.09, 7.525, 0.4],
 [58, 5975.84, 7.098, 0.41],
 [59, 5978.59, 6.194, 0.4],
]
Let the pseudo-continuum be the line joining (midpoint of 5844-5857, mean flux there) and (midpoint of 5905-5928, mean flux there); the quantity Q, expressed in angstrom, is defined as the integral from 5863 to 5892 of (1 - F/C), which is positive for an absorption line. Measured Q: 2.0 angstrom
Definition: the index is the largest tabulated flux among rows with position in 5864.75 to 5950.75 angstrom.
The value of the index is 7.669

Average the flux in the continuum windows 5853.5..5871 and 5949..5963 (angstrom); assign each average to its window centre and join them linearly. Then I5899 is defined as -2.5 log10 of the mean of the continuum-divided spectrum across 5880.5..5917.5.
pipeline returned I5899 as 0.118 mag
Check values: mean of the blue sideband 6.82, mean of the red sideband 6.78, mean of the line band 6.1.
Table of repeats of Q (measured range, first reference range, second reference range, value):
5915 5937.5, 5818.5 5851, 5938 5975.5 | 1.58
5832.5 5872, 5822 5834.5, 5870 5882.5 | 0.62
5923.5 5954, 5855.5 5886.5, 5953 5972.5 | 0.65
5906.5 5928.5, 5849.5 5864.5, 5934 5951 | 0.62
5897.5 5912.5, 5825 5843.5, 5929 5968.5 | 0.80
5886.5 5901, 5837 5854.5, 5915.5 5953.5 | 2.90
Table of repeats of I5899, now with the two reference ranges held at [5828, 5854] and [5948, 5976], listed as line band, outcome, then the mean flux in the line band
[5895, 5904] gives 0.16 mag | 6.08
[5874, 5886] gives 0.08 mag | 6.56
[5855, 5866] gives 0.04 mag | 6.83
